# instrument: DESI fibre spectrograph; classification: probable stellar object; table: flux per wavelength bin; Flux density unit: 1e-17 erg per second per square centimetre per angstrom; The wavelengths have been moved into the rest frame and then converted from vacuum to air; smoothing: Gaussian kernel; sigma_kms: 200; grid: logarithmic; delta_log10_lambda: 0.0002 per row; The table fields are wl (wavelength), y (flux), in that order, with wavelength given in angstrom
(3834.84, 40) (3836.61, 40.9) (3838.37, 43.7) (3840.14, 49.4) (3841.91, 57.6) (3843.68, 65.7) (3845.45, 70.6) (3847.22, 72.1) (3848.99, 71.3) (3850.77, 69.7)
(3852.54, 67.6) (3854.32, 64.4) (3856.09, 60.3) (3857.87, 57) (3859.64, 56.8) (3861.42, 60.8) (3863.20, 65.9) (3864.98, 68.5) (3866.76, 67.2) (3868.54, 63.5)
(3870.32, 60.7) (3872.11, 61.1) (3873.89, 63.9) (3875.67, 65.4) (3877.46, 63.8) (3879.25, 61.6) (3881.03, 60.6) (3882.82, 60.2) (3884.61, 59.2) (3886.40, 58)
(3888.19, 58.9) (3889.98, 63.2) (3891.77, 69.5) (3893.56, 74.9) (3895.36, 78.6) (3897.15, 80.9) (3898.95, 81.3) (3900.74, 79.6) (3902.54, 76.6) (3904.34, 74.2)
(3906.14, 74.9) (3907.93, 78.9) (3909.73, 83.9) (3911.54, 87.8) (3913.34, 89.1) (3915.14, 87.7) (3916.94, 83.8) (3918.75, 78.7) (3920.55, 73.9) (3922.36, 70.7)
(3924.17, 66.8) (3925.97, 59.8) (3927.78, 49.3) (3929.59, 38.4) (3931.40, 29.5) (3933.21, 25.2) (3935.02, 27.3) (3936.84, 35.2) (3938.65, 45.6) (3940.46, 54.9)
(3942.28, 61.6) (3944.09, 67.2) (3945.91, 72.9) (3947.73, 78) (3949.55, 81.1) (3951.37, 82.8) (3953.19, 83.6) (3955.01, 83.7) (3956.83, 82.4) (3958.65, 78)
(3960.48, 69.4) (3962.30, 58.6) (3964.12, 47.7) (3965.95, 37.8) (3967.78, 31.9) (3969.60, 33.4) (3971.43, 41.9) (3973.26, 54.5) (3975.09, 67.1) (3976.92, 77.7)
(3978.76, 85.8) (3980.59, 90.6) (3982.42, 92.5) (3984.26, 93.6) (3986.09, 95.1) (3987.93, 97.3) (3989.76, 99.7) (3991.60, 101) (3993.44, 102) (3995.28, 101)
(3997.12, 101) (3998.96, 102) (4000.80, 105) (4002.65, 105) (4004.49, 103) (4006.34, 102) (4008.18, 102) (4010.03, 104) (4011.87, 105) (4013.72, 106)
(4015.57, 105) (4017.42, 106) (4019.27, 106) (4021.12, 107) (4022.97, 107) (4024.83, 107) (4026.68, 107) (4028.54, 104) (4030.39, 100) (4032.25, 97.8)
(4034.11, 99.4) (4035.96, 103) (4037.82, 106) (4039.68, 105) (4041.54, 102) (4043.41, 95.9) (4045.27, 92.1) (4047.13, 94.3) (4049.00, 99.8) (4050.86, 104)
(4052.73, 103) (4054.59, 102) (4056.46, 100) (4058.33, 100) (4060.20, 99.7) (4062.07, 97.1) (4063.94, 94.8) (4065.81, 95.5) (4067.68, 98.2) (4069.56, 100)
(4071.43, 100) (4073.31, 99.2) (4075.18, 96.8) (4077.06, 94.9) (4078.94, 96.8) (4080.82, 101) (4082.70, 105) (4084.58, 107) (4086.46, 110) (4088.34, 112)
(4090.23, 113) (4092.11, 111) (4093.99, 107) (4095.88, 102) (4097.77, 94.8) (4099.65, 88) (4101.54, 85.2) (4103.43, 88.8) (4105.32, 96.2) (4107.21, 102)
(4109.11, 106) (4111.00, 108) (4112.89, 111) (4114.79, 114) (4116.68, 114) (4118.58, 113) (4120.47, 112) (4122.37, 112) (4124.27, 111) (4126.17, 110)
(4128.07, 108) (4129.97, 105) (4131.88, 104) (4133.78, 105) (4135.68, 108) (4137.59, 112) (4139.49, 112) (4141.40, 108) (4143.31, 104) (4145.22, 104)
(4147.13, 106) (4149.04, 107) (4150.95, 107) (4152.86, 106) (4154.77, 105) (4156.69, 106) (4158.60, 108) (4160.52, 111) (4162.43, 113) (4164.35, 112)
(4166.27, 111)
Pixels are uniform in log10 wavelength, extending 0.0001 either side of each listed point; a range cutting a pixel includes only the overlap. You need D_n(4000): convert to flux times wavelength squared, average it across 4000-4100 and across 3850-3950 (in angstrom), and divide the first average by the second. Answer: 1.69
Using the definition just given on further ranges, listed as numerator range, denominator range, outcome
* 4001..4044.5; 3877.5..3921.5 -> 1.49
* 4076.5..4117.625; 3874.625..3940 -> 1.74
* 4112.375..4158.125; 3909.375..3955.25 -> 1.85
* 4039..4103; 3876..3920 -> 1.48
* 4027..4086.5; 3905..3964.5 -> 1.60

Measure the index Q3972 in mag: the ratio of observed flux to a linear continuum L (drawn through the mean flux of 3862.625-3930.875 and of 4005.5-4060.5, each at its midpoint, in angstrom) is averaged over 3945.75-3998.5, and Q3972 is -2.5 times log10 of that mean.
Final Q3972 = 0.15 mag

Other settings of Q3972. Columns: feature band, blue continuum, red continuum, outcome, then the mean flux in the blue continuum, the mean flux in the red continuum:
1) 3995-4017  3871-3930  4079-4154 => -0.18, 70.4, 106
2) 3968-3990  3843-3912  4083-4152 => 0.12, 68.1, 106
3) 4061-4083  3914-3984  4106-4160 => -0.06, 63.2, 108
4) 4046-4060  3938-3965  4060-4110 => -0.08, 70.1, 100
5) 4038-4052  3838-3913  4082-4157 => -0.06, 67.3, 106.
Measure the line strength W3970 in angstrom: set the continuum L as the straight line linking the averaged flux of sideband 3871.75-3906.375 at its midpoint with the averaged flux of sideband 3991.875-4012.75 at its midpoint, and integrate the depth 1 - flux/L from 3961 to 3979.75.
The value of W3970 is 7.9 angstrom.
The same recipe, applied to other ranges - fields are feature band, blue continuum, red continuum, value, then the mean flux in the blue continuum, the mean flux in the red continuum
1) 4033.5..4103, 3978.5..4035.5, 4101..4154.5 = 2.48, 102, 107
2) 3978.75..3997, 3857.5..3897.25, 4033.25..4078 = -2.26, 64.1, 99.3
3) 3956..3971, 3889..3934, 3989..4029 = 5.72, 70.4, 104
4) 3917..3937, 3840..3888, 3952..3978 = 3.06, 63.2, 60.9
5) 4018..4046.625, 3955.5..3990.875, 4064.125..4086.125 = -4.99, 70.6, 99.6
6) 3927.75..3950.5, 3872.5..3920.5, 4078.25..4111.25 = 8.01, 72.8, 102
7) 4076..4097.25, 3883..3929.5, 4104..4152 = -0.81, 72.8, 108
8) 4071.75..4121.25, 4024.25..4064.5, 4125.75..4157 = 0.30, 101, 107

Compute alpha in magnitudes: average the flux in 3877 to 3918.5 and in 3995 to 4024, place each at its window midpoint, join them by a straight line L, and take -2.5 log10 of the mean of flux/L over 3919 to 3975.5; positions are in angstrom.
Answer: 0.441 mag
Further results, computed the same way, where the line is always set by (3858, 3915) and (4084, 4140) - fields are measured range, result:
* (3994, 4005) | -0.17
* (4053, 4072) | -0.01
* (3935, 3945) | 0.47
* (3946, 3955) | -0.01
